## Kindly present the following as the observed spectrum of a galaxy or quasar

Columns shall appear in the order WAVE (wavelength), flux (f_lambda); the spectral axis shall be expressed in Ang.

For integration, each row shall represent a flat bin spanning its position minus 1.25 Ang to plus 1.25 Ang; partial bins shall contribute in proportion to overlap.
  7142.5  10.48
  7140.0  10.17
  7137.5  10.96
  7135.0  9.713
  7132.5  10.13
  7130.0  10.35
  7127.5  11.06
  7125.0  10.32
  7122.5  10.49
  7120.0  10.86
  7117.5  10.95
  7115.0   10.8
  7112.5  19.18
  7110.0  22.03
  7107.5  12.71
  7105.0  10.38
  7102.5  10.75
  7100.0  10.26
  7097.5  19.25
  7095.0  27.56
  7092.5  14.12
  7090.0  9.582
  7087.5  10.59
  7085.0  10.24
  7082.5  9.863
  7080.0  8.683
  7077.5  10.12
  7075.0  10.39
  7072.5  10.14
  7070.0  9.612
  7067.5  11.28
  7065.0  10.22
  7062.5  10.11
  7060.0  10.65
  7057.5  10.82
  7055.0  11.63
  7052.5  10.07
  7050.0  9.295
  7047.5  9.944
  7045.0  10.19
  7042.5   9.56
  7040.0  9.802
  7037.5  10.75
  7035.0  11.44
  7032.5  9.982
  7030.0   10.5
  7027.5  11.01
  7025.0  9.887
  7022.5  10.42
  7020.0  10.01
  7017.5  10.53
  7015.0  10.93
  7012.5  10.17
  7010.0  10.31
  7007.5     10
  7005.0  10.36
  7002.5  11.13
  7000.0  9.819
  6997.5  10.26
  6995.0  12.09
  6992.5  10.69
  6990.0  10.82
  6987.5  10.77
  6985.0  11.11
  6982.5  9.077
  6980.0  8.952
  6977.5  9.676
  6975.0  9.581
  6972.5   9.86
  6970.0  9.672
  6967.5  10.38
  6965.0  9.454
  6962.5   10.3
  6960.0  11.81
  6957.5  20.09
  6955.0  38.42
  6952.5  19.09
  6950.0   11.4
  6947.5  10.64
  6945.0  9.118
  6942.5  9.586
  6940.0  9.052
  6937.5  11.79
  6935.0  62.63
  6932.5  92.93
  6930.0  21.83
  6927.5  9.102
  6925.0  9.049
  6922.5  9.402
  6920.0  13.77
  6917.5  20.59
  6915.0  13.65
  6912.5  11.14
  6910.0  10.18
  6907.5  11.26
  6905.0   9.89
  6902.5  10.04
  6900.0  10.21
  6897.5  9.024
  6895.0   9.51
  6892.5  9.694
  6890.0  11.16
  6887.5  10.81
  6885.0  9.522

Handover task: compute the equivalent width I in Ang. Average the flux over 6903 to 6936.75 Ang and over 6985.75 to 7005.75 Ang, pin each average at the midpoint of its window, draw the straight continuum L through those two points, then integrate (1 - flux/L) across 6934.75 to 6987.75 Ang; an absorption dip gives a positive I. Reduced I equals 7.9 Ang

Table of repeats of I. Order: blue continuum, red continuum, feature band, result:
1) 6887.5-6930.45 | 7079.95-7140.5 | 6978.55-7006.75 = 3.54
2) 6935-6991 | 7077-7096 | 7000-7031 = 6.23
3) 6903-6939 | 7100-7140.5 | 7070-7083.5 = 4.05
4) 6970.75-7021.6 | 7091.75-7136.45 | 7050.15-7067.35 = 1.99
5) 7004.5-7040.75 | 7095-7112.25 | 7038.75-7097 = 9.36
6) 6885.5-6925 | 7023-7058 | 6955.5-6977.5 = -2.77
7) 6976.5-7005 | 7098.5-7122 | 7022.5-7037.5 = 0.95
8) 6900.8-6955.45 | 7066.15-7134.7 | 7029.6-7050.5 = 6.32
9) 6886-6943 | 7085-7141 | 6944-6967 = 1.23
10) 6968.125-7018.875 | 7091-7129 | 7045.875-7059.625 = 2.05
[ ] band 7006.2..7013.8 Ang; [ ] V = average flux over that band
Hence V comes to 10.2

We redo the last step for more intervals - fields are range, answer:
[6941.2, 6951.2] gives 10.2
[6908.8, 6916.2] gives 11.7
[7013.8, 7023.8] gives 10.5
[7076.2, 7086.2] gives 9.73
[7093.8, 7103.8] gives 16.9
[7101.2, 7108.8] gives 11.3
